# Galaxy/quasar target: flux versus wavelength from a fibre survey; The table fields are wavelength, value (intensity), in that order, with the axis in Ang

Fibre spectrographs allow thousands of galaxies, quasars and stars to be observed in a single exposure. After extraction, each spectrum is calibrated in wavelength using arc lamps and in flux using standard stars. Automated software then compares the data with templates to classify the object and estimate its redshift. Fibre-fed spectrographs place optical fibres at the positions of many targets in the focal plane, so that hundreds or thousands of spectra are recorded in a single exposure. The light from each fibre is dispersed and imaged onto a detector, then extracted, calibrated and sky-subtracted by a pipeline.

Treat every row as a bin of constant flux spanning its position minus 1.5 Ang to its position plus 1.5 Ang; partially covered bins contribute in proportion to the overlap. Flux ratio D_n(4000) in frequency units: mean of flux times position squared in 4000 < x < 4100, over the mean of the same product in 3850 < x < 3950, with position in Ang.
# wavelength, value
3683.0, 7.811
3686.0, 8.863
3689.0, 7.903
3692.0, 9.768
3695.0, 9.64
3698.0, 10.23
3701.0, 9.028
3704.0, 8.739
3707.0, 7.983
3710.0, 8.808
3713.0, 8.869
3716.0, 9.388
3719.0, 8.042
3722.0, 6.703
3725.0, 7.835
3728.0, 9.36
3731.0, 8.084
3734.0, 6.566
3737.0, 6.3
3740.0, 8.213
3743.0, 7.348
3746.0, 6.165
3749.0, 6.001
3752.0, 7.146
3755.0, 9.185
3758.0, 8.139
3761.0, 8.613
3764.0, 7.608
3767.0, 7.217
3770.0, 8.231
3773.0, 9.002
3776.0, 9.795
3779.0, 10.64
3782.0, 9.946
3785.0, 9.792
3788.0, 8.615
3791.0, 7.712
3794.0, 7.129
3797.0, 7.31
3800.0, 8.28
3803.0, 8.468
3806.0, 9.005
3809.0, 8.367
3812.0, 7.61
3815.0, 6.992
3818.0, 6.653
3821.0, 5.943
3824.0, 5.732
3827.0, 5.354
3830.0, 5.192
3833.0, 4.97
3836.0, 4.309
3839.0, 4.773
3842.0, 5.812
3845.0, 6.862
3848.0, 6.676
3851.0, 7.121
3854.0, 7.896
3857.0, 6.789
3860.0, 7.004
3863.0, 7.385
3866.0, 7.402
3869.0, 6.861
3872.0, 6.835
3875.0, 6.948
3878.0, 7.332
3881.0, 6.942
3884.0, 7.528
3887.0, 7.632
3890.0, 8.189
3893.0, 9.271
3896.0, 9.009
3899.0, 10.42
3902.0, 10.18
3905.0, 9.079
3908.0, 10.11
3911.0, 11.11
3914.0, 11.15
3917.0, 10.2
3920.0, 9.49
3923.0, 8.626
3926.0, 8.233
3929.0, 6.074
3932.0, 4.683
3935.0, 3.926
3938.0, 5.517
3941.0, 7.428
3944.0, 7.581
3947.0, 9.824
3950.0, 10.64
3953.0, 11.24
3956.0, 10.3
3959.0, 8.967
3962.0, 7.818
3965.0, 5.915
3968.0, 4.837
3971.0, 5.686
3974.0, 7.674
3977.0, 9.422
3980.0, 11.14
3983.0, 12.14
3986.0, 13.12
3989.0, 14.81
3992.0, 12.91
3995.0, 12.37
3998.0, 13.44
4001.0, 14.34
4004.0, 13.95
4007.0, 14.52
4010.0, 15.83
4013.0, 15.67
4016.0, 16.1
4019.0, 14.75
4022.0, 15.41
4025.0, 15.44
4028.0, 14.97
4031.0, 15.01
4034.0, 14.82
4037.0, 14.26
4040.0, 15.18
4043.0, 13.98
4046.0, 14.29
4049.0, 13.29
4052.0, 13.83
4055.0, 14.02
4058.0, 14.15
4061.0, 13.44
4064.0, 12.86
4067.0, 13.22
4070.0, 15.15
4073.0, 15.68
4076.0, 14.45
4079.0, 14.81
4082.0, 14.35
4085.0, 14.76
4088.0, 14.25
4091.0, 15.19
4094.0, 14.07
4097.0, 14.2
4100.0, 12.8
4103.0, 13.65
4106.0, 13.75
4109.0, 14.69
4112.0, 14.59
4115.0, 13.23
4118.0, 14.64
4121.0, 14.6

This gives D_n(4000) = 1.95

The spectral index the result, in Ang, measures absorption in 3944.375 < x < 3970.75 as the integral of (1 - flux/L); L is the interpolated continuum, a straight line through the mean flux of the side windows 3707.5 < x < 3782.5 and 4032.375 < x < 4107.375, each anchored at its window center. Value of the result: 7.8 Ang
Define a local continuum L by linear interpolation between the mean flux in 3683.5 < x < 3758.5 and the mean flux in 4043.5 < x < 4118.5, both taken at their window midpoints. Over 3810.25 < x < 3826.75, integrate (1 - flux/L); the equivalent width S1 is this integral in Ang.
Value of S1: 5.5 Ang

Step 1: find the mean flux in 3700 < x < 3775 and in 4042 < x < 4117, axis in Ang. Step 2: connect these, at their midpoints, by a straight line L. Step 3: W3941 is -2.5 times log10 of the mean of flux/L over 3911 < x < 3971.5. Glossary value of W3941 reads 0.40 mag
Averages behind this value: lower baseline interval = 7.95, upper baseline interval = 14.1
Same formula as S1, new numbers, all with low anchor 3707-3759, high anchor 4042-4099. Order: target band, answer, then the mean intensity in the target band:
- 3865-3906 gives 9.9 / 8.11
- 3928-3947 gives 9.0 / 6.18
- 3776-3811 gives 0.8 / 8.69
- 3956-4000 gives 8.5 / 10.1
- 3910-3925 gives 1.7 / 10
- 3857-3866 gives 2.7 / 7.16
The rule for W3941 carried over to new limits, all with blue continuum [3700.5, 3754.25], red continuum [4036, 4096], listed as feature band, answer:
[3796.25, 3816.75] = 0.16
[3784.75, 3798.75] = 0.14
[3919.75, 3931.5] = 0.45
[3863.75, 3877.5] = 0.44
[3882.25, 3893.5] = 0.33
